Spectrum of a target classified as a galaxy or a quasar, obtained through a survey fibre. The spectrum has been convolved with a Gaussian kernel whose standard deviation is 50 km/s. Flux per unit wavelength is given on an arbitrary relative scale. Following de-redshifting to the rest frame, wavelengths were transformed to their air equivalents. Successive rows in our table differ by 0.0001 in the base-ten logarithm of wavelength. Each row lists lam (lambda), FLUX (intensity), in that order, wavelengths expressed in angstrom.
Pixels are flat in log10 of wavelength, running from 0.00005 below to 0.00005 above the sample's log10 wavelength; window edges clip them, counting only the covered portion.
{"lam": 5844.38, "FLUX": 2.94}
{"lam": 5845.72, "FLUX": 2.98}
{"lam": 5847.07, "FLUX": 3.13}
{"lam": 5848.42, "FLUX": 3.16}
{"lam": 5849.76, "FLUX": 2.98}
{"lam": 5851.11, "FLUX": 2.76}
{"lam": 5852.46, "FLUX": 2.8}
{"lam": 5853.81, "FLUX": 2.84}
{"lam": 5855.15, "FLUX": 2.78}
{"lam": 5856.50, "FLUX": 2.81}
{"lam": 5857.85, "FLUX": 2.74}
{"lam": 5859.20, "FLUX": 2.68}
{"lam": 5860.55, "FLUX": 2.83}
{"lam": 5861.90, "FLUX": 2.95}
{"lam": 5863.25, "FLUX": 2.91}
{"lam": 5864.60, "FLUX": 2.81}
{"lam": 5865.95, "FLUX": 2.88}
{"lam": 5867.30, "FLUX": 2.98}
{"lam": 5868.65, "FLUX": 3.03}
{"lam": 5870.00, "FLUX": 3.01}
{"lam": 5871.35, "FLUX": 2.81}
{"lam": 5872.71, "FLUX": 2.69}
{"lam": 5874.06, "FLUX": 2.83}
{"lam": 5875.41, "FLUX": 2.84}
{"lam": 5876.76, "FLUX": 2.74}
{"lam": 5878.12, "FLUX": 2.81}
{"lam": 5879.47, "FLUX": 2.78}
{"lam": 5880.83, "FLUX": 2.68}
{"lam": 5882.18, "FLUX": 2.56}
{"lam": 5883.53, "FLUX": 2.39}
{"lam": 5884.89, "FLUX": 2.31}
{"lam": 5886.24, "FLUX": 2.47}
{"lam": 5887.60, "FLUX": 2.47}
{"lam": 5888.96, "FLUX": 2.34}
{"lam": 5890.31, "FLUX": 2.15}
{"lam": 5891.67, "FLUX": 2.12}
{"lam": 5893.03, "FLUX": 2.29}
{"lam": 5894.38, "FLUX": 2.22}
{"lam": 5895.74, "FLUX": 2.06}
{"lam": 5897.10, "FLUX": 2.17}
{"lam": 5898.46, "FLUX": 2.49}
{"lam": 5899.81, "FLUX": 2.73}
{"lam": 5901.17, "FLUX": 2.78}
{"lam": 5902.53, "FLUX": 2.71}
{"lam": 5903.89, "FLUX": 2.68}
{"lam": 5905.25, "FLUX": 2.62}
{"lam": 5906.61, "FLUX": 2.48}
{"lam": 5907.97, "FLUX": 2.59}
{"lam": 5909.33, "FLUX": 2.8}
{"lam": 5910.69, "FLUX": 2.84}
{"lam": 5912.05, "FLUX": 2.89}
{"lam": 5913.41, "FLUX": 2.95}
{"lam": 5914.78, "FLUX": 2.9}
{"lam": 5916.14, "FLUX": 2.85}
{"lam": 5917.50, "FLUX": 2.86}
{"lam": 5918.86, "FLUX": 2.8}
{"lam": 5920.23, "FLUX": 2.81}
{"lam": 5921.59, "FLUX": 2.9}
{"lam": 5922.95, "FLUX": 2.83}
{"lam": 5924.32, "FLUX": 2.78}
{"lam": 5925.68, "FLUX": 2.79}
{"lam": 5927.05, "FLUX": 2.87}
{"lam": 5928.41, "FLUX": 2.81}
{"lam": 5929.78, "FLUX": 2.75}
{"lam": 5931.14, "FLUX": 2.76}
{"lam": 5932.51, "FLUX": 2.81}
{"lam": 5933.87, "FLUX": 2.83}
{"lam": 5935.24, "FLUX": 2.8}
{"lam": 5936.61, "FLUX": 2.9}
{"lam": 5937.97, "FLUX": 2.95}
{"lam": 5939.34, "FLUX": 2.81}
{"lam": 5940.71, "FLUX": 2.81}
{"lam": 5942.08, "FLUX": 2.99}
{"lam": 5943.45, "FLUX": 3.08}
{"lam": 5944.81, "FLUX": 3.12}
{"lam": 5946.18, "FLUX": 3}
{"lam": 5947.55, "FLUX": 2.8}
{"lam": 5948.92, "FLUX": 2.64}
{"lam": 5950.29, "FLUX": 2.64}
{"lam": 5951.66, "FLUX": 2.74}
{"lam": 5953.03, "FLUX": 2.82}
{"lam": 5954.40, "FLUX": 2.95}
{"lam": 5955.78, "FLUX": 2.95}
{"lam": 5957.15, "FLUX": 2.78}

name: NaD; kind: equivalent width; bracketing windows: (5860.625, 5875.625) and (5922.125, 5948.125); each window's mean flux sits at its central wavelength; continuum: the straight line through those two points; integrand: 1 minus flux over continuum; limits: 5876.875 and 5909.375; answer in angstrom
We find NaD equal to 4.4 angstrom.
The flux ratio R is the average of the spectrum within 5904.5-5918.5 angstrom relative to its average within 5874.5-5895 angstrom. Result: 1.12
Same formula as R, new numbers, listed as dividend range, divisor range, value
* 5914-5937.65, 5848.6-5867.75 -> 0.99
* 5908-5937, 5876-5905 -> 1.14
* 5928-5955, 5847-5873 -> 0.99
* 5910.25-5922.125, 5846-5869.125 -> 0.99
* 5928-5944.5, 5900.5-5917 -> 1.04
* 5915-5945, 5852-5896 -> 1.07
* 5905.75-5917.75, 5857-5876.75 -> 0.98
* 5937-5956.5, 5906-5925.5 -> 1.03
